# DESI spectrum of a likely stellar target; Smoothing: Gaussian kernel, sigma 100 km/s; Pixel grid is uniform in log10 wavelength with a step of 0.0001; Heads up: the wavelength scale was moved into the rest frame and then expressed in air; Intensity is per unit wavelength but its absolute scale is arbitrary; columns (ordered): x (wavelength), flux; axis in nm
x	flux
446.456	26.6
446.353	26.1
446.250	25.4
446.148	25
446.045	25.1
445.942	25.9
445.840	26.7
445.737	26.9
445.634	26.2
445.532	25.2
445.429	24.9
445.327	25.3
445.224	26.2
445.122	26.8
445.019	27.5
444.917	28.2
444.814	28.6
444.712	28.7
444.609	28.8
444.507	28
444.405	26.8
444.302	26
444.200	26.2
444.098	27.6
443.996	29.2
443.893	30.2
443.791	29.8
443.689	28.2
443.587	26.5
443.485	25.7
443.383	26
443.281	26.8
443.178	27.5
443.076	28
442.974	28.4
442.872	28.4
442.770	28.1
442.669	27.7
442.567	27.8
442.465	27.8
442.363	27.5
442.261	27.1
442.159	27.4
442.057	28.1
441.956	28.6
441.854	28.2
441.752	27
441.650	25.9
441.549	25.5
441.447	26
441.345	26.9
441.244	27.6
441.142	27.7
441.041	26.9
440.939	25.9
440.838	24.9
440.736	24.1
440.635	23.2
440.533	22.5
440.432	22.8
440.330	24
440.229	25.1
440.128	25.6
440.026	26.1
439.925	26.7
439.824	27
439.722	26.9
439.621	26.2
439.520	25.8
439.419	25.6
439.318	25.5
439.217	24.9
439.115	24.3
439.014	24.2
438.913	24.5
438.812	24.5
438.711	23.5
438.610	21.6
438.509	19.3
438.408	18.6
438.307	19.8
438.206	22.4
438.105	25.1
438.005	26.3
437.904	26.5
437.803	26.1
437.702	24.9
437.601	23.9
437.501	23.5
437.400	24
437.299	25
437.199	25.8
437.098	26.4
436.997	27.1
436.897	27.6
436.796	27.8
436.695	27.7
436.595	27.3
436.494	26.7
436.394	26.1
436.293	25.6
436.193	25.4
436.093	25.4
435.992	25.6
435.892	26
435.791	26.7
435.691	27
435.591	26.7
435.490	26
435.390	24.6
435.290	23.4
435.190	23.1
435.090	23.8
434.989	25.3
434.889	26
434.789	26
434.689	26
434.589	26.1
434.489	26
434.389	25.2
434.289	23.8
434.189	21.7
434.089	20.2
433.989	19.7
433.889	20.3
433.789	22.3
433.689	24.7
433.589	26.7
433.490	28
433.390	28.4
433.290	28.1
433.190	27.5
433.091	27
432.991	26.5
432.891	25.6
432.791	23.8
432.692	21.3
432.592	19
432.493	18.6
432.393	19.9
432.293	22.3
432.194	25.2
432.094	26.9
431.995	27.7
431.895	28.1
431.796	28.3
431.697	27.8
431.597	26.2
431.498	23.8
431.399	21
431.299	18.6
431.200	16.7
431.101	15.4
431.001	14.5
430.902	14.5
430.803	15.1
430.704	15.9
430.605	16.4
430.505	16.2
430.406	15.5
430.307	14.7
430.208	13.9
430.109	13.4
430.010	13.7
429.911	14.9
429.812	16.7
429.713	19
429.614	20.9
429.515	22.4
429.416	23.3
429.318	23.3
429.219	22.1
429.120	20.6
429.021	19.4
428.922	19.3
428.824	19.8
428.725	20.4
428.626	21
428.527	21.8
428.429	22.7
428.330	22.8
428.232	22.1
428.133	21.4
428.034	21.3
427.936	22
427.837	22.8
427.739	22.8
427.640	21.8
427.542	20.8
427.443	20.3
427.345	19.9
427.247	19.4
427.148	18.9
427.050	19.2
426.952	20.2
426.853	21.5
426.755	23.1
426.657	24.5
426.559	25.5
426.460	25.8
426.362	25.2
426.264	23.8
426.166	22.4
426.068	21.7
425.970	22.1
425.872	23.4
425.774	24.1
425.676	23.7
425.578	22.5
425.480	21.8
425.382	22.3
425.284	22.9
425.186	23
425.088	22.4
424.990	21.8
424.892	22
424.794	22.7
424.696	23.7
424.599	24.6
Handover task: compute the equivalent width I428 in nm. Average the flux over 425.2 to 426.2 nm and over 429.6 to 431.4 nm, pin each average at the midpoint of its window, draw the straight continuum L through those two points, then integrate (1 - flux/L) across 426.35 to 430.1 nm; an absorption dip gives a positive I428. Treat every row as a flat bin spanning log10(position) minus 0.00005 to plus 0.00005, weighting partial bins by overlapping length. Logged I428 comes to -0.37 nm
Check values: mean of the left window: 22.7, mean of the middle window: 21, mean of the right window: 15.9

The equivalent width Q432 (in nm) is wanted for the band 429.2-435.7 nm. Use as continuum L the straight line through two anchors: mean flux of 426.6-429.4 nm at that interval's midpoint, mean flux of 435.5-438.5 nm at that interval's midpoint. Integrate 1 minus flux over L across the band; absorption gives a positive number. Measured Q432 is 0.34 nm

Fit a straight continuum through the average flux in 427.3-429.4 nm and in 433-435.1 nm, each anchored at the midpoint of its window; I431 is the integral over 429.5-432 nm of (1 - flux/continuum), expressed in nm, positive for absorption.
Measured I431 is 0.46 nm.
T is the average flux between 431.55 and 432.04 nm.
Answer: 27.6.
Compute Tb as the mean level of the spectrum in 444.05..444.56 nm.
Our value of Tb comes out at 27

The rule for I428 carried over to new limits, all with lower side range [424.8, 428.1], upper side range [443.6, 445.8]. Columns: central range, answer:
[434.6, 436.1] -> -0.042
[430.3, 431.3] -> 0.332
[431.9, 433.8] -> -0.061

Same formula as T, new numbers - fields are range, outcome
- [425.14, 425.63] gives 22.5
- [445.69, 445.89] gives 26.8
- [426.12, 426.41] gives 23.8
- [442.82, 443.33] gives 27.8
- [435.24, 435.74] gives 25.5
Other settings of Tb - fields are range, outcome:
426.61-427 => 22.3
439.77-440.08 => 26.5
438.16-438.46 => 20.2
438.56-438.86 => 23.2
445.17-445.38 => 25.8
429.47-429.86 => 19.7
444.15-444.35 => 26.1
